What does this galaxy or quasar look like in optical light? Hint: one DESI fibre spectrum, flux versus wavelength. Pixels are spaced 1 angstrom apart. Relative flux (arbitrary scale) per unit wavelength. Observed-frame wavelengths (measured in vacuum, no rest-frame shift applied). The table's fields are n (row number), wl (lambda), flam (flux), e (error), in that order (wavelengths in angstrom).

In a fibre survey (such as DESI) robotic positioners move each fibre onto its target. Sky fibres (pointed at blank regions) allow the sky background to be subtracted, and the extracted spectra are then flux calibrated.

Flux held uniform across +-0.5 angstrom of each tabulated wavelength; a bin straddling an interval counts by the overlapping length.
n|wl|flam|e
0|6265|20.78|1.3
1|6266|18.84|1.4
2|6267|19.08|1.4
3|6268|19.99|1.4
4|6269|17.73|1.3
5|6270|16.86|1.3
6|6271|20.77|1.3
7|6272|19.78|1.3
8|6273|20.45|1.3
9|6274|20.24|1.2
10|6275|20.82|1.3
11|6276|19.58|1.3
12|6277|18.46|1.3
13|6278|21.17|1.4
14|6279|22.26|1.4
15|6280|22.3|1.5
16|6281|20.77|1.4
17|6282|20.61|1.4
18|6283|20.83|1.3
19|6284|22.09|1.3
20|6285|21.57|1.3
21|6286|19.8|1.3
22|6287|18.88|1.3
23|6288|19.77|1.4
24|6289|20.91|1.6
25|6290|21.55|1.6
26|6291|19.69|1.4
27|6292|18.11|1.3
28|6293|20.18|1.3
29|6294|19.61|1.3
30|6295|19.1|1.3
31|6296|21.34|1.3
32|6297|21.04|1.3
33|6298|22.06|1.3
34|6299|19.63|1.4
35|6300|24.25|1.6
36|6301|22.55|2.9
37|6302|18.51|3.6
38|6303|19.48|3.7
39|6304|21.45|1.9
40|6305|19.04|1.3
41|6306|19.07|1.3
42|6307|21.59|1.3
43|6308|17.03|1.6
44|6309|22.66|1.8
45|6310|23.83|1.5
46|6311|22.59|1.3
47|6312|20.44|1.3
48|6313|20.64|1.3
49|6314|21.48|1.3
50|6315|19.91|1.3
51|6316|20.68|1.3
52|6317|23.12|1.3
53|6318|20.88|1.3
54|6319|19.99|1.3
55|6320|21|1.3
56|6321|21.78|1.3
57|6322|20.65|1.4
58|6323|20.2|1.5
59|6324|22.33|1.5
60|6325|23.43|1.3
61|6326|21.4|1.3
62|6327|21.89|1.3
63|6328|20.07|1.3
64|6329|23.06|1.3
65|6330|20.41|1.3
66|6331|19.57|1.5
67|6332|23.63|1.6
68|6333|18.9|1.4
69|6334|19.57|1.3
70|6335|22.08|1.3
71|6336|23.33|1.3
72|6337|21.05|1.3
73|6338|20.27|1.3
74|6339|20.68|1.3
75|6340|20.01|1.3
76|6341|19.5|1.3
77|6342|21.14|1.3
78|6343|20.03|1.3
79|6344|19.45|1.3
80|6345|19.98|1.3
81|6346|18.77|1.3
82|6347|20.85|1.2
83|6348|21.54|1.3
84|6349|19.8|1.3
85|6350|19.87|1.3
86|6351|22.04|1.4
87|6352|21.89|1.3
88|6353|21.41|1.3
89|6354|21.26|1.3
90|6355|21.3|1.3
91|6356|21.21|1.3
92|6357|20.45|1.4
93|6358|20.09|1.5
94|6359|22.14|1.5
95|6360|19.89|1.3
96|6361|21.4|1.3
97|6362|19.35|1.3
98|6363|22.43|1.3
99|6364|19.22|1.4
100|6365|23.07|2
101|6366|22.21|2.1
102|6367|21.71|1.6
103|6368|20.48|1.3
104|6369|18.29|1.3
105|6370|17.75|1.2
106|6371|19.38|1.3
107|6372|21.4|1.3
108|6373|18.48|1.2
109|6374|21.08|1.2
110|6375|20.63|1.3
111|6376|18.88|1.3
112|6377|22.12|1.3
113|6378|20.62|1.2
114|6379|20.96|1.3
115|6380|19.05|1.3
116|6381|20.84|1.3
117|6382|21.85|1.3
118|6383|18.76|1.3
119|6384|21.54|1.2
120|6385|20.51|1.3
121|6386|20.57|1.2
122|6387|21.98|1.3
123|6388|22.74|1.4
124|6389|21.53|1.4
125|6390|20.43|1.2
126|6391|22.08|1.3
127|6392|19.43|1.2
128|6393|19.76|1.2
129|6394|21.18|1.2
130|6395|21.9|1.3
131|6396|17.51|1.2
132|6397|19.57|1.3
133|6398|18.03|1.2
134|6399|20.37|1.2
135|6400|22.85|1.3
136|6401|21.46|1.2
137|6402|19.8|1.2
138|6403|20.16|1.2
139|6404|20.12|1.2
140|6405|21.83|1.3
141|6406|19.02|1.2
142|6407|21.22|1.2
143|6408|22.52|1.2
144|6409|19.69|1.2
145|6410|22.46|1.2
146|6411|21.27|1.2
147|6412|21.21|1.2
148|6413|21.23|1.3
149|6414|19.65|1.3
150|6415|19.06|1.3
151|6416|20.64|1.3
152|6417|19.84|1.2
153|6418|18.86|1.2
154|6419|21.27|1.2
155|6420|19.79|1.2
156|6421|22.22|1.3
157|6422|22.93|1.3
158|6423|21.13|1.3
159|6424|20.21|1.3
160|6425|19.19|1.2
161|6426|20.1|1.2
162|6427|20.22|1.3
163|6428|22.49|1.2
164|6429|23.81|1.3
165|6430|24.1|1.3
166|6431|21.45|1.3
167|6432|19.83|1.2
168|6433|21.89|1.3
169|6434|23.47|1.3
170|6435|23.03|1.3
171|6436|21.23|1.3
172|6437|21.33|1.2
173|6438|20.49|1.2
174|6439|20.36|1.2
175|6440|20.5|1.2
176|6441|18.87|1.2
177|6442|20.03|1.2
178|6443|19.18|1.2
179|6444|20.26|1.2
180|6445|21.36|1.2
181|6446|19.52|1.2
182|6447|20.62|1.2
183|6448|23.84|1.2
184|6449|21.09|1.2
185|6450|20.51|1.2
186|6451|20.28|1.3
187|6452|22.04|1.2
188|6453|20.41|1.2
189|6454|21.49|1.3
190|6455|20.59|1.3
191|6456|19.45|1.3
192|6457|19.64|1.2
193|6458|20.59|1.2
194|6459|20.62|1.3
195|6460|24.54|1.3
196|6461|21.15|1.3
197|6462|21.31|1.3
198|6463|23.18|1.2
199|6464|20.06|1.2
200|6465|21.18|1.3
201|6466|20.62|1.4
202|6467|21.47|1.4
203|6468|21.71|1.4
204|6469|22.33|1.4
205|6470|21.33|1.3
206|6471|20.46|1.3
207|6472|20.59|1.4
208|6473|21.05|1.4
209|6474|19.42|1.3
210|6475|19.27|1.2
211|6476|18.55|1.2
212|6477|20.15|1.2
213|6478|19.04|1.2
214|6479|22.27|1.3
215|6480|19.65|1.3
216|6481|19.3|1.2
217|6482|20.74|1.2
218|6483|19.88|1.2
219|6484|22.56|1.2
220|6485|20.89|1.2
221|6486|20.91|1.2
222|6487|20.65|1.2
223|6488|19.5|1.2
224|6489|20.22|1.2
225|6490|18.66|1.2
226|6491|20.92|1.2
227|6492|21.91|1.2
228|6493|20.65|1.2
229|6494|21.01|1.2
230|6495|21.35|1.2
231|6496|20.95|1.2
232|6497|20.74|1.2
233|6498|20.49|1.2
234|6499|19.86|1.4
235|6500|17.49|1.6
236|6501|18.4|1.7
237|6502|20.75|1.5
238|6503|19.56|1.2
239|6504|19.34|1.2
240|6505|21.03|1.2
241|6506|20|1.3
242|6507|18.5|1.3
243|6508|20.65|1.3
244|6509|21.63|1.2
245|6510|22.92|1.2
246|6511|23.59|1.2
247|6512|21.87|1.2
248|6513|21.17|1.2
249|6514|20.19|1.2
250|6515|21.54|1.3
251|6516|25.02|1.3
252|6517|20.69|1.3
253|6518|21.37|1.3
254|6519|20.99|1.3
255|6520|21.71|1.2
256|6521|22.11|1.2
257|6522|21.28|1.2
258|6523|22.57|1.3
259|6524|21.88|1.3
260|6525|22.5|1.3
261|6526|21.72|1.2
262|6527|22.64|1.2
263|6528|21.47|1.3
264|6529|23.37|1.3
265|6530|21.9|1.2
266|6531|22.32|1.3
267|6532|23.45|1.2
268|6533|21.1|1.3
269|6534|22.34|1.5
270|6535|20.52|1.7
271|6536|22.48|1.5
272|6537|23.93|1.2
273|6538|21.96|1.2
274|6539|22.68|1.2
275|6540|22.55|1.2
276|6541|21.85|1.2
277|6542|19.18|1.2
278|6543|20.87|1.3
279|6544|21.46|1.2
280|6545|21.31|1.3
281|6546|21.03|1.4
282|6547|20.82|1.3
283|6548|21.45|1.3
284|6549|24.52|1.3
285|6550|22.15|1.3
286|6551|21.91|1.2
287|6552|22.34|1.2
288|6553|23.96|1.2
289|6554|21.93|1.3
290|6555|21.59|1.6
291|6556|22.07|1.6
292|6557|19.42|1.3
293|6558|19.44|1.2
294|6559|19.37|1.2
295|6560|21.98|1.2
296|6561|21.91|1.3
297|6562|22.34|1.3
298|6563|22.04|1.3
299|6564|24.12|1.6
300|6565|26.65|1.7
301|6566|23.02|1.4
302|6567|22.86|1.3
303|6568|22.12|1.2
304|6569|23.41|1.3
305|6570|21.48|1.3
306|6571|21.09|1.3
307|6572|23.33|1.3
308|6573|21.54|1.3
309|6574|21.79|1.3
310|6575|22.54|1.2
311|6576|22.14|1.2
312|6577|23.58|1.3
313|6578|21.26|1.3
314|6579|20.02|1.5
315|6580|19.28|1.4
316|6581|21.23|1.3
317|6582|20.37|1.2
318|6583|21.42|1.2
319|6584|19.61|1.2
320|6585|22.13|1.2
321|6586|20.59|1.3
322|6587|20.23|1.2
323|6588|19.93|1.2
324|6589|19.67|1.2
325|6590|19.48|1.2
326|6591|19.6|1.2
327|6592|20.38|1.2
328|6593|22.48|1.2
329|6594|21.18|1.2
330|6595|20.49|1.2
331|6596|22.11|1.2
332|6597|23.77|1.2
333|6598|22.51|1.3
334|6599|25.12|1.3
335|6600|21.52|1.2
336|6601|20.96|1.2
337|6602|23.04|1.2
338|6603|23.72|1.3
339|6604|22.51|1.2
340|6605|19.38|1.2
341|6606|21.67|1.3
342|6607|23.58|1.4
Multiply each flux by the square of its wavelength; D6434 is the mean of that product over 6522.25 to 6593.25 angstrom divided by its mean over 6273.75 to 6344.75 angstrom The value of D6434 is 1.13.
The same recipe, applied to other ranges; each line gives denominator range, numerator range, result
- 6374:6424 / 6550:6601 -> 1.11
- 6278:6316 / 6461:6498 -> 1.06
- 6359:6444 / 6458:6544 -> 1.05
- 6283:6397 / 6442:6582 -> 1.08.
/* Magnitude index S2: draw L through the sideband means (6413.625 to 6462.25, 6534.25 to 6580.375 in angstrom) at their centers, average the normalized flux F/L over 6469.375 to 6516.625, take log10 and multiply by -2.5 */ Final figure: 0.04 mag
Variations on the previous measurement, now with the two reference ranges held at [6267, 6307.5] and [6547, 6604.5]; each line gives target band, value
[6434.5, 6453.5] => 0.02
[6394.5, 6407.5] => 0.03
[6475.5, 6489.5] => 0.05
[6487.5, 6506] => 0.06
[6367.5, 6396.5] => 0.02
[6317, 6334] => -0.04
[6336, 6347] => 0.02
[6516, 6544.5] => -0.02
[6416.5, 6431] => -0.01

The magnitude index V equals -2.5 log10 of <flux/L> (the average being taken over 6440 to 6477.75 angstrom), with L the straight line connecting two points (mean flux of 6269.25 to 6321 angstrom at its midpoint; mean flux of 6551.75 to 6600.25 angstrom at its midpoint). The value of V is 0.02 mag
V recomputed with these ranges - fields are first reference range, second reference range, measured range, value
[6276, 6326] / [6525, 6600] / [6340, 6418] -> 0.03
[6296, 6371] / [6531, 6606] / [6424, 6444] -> 0.01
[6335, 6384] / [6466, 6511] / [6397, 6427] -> 0.00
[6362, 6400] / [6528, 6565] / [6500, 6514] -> 0.05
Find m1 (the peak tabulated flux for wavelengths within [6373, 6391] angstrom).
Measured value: 22.74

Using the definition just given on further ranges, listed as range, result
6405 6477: 24.54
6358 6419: 23.07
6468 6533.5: 25.02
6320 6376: 23.63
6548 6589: 26.65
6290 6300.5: 24.25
